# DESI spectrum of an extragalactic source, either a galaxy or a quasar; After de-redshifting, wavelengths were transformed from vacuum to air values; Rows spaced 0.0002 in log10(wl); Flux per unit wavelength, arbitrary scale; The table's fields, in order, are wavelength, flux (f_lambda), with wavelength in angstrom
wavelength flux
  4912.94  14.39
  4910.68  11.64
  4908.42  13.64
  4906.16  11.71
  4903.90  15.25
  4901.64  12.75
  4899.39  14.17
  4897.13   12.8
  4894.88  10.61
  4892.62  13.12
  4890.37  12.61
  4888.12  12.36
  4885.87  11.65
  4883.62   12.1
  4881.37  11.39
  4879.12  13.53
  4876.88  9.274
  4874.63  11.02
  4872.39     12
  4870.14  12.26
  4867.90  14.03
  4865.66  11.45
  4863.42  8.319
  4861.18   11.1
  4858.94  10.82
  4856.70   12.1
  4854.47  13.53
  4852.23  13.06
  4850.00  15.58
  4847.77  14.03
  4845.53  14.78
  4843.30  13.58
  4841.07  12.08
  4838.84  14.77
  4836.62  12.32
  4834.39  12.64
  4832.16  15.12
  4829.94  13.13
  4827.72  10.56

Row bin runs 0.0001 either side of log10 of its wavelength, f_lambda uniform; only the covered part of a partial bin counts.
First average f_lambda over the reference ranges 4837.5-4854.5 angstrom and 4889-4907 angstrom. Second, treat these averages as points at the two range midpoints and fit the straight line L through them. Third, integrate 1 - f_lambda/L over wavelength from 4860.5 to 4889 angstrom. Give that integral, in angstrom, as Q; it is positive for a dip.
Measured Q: 3.78 angstrom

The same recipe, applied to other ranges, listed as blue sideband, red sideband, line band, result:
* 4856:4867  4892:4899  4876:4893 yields -0.25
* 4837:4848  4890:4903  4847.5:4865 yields 1.66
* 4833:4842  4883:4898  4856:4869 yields 1.39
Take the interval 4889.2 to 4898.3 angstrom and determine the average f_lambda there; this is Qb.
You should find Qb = 12.3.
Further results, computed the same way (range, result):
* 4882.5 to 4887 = 11.9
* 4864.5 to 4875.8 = 12.1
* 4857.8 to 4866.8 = 10.4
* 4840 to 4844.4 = 12.8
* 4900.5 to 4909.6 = 13.3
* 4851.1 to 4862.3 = 12.1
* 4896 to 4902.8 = 13.3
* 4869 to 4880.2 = 11.6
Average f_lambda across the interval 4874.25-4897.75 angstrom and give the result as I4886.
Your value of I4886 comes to 11.9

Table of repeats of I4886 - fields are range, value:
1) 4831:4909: 12.6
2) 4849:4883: 12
